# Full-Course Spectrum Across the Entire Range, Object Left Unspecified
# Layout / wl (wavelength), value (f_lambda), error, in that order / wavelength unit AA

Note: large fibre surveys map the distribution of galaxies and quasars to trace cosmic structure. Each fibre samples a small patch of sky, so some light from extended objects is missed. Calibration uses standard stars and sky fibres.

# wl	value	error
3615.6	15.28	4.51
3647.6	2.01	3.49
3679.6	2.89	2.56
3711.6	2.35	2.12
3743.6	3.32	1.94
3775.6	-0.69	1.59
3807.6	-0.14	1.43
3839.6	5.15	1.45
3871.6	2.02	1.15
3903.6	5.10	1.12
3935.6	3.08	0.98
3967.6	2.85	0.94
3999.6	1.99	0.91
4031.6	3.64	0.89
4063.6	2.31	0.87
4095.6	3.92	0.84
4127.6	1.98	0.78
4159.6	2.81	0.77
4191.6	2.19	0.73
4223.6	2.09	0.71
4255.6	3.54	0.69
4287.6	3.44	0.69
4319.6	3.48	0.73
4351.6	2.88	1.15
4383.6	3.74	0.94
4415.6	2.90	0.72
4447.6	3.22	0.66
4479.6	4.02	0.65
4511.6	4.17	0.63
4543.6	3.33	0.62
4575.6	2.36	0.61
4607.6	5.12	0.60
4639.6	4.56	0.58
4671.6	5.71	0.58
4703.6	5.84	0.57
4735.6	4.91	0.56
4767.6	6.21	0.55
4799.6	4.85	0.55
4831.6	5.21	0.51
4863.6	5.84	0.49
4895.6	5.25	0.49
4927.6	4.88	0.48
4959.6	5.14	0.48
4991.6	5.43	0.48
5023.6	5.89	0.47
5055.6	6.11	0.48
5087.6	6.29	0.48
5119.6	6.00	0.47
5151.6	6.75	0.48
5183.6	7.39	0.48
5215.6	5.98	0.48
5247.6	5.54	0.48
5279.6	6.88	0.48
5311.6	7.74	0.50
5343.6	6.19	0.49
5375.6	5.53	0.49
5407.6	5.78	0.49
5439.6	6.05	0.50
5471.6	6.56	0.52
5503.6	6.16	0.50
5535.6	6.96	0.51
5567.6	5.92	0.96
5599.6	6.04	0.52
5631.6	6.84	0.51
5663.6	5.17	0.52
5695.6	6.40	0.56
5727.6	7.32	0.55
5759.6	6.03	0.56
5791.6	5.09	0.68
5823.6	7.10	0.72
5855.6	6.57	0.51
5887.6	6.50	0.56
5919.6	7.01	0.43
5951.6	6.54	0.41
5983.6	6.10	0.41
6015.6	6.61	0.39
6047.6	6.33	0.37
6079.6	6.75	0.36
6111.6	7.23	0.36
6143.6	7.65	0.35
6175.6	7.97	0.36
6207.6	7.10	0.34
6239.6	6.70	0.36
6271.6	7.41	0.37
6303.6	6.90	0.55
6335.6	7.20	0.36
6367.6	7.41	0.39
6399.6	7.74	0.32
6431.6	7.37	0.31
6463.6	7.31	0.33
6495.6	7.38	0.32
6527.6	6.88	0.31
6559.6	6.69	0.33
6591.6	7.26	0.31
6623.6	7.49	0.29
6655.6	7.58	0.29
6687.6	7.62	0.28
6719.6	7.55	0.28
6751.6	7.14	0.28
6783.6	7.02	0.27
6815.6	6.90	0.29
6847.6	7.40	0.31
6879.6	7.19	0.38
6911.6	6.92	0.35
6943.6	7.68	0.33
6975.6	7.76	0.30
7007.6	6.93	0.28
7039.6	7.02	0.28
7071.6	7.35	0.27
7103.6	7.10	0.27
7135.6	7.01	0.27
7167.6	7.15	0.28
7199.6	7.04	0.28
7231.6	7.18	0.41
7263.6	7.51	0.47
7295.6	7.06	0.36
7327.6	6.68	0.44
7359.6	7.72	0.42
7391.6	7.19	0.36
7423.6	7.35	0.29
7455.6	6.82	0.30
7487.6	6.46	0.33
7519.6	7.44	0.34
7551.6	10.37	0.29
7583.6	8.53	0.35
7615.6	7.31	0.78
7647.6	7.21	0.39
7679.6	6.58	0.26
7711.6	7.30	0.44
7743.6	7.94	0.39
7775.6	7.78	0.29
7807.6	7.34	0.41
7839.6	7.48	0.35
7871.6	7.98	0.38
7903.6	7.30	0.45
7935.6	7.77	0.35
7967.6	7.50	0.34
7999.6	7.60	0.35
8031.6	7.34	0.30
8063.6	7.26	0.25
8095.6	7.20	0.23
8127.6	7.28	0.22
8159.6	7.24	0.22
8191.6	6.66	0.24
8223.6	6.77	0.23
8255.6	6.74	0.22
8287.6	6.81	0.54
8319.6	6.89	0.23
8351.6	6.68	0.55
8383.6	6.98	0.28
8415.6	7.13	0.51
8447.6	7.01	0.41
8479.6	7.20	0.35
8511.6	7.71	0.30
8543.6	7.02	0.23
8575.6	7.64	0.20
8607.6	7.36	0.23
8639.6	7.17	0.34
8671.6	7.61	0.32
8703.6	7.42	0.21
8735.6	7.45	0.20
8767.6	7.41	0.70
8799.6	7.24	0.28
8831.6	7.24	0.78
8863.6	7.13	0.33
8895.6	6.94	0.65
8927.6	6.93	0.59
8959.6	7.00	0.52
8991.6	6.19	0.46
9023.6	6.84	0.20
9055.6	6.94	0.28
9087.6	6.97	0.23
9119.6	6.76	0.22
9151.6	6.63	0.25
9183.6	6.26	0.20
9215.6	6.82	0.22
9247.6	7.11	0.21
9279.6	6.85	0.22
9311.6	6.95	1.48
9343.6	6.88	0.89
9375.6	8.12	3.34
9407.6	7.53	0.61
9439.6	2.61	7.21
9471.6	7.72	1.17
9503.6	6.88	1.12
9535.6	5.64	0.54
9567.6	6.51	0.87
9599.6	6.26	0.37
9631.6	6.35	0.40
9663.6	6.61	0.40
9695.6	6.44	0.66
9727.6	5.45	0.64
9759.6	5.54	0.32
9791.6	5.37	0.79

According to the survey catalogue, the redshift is 0.152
